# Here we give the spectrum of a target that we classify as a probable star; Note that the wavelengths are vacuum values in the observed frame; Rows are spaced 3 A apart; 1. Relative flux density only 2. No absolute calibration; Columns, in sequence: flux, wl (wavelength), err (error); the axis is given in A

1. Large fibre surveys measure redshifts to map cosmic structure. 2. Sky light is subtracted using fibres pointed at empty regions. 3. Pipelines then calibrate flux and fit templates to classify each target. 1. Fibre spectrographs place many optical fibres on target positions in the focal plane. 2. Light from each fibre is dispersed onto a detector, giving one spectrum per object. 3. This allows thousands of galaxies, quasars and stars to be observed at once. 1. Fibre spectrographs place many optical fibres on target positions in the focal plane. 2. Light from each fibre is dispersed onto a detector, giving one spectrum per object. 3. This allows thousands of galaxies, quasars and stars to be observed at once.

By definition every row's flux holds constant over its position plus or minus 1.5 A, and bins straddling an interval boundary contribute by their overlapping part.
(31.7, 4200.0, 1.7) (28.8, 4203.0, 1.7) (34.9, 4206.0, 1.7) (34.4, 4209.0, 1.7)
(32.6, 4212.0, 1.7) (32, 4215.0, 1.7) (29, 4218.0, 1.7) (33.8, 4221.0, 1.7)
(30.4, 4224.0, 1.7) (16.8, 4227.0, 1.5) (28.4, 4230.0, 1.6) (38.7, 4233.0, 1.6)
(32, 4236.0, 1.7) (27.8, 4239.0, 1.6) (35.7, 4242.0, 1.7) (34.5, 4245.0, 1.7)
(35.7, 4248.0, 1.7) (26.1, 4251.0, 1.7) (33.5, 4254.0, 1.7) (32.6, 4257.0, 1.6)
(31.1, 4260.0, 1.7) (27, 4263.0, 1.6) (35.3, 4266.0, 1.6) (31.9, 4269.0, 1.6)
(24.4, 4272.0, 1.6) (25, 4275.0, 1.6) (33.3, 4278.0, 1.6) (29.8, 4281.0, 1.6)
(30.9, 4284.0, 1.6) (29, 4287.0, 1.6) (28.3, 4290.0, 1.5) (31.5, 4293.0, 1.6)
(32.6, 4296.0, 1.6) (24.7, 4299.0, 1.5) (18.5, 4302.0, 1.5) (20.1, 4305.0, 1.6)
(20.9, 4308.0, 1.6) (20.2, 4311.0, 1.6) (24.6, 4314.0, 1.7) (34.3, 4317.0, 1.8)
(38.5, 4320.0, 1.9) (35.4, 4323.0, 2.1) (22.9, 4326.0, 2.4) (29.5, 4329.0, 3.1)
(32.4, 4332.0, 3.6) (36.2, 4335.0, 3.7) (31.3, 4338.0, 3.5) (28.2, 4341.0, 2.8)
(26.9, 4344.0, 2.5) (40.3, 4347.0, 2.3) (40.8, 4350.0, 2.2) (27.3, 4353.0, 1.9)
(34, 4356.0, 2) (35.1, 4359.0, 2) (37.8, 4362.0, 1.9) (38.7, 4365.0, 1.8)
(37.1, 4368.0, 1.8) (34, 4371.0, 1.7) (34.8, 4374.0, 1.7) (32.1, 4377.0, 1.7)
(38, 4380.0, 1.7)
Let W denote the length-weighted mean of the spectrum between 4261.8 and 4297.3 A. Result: 29.9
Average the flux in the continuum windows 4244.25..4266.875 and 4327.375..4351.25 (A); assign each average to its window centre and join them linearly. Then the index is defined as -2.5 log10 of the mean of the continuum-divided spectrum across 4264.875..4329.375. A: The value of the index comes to 0.15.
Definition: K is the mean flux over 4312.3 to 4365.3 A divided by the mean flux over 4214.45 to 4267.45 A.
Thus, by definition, 1.06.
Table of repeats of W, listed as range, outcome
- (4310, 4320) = 28.5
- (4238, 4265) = 31.7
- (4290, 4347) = 28.6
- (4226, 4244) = 30.4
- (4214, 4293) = 30.5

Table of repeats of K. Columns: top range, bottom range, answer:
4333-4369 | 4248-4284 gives 1.14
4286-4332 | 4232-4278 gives 0.88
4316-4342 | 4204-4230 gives 1.06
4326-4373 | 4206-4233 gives 1.10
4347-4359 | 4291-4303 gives 1.28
